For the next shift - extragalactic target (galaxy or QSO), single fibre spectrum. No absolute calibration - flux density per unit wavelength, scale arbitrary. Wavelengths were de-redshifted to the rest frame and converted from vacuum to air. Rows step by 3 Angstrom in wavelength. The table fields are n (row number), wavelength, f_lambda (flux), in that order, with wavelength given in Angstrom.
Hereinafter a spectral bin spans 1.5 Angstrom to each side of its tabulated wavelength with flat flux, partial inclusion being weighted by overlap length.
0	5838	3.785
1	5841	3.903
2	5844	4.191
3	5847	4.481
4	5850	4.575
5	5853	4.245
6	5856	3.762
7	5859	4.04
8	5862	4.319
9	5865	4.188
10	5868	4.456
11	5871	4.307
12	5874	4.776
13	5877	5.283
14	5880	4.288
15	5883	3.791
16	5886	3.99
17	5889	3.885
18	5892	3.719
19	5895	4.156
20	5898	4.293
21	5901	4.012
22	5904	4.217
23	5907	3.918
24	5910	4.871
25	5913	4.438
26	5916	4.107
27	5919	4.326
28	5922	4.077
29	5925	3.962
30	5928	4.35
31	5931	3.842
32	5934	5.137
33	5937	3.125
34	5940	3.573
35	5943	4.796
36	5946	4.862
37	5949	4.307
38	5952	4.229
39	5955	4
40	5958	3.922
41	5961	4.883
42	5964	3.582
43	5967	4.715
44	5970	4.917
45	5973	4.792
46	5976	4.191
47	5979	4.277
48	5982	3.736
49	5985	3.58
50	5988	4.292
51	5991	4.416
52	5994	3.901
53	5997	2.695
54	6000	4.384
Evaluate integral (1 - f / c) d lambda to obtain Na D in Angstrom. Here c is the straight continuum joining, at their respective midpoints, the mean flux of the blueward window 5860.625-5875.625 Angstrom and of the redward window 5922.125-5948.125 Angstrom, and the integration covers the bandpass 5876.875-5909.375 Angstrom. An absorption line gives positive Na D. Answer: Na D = 1.7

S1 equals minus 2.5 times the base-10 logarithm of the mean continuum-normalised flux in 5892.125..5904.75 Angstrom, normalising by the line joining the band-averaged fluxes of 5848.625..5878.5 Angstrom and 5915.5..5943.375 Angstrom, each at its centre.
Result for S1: 0.03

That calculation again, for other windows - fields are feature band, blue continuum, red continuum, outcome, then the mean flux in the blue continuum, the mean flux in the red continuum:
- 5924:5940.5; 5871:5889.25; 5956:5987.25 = 0.07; 4.36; 4.26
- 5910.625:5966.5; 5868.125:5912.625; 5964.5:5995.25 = 0.01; 4.26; 4.26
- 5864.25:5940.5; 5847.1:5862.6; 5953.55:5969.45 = 0.01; 4.21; 4.26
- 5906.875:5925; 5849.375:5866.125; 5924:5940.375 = -0.06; 4.17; 4.03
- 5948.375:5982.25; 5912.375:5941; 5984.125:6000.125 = -0.10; 4.09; 3.85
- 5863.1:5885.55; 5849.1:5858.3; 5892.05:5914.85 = -0.06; 4.16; 4.23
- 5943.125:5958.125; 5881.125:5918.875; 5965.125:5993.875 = -0.03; 4.13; 4.29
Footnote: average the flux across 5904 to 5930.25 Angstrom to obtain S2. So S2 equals 4.24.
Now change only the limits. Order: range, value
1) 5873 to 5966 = 4.22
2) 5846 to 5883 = 4.37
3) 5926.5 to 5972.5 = 4.29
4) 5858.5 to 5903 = 4.24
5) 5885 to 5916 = 4.15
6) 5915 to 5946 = 4.17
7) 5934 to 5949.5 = 4.22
